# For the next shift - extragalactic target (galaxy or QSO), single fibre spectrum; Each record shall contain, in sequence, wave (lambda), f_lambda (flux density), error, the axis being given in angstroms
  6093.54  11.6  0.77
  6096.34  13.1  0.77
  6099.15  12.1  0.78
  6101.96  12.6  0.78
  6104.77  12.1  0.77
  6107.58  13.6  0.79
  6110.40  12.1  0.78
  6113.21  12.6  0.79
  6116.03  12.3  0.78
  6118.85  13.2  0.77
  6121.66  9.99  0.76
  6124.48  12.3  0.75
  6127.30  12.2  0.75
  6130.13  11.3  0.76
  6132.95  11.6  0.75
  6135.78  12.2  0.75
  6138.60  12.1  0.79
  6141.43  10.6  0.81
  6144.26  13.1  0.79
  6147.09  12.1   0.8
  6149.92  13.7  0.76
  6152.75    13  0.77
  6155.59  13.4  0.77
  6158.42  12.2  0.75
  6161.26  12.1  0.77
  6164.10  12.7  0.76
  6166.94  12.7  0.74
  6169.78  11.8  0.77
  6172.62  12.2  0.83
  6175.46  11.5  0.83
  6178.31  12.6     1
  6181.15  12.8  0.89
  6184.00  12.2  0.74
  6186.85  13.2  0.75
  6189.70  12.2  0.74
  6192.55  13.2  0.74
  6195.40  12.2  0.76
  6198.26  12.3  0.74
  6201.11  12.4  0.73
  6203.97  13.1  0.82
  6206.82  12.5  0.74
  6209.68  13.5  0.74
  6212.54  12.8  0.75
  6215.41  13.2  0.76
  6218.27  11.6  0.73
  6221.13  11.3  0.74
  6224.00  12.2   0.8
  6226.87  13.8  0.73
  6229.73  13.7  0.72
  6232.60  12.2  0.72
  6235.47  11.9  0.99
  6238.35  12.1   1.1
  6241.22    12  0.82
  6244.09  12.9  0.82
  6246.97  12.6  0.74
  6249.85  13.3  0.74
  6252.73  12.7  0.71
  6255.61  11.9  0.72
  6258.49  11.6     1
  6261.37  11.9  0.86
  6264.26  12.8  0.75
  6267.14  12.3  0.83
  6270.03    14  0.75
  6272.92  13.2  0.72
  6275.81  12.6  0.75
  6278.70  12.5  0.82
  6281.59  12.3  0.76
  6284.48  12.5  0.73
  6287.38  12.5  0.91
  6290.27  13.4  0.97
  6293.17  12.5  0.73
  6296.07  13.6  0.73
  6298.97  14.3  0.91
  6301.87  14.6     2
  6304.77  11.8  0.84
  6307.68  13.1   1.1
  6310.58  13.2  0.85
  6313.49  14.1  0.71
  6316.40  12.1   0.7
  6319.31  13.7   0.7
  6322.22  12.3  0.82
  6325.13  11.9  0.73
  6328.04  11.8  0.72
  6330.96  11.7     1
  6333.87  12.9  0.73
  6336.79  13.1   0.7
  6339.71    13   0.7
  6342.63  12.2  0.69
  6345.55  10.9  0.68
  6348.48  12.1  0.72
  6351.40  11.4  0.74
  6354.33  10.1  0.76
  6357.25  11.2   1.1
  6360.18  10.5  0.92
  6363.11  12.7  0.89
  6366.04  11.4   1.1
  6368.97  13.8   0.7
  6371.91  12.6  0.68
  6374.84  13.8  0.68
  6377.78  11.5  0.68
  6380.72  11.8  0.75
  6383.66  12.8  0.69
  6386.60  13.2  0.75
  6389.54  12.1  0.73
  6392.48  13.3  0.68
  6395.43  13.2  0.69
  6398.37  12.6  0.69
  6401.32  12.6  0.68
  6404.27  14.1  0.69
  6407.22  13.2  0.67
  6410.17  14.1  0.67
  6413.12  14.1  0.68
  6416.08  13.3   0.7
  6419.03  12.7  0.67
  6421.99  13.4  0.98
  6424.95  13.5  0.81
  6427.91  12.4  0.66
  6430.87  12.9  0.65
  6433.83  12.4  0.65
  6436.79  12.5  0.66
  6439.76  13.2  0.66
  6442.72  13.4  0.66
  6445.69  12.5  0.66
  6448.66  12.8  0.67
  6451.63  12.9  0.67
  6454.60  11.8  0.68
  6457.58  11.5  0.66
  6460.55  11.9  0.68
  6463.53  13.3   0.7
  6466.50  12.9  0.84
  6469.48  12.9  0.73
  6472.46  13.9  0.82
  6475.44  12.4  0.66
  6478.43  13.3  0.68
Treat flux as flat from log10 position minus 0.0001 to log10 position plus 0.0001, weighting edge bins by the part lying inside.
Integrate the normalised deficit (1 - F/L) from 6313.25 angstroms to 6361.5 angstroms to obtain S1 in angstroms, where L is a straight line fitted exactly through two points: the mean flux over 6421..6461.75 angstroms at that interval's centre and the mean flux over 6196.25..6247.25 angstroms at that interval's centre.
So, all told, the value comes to 2.27 angstroms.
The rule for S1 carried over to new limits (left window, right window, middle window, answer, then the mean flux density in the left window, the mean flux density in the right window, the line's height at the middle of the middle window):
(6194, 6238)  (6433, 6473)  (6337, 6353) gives 0.80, 12.6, 12.7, 12.6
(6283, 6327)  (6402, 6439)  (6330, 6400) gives 4.63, 13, 13.2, 13.1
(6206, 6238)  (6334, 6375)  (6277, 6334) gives -2.80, 12.6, 12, 12.2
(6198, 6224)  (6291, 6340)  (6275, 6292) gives 0.22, 12.5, 12.9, 12.8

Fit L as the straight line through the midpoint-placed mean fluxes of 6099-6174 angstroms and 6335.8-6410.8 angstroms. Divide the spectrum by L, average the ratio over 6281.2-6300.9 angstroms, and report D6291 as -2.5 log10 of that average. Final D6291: -0.06 mag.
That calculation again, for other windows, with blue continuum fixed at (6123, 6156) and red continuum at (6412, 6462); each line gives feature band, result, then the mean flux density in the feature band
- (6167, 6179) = 0.02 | 12.1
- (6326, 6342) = 0.01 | 12.5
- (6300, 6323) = -0.05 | 13.2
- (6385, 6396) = -0.02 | 12.9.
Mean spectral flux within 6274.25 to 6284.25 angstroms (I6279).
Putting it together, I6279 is 12.5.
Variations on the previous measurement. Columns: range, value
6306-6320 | 13.2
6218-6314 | 12.7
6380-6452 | 13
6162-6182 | 12.3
